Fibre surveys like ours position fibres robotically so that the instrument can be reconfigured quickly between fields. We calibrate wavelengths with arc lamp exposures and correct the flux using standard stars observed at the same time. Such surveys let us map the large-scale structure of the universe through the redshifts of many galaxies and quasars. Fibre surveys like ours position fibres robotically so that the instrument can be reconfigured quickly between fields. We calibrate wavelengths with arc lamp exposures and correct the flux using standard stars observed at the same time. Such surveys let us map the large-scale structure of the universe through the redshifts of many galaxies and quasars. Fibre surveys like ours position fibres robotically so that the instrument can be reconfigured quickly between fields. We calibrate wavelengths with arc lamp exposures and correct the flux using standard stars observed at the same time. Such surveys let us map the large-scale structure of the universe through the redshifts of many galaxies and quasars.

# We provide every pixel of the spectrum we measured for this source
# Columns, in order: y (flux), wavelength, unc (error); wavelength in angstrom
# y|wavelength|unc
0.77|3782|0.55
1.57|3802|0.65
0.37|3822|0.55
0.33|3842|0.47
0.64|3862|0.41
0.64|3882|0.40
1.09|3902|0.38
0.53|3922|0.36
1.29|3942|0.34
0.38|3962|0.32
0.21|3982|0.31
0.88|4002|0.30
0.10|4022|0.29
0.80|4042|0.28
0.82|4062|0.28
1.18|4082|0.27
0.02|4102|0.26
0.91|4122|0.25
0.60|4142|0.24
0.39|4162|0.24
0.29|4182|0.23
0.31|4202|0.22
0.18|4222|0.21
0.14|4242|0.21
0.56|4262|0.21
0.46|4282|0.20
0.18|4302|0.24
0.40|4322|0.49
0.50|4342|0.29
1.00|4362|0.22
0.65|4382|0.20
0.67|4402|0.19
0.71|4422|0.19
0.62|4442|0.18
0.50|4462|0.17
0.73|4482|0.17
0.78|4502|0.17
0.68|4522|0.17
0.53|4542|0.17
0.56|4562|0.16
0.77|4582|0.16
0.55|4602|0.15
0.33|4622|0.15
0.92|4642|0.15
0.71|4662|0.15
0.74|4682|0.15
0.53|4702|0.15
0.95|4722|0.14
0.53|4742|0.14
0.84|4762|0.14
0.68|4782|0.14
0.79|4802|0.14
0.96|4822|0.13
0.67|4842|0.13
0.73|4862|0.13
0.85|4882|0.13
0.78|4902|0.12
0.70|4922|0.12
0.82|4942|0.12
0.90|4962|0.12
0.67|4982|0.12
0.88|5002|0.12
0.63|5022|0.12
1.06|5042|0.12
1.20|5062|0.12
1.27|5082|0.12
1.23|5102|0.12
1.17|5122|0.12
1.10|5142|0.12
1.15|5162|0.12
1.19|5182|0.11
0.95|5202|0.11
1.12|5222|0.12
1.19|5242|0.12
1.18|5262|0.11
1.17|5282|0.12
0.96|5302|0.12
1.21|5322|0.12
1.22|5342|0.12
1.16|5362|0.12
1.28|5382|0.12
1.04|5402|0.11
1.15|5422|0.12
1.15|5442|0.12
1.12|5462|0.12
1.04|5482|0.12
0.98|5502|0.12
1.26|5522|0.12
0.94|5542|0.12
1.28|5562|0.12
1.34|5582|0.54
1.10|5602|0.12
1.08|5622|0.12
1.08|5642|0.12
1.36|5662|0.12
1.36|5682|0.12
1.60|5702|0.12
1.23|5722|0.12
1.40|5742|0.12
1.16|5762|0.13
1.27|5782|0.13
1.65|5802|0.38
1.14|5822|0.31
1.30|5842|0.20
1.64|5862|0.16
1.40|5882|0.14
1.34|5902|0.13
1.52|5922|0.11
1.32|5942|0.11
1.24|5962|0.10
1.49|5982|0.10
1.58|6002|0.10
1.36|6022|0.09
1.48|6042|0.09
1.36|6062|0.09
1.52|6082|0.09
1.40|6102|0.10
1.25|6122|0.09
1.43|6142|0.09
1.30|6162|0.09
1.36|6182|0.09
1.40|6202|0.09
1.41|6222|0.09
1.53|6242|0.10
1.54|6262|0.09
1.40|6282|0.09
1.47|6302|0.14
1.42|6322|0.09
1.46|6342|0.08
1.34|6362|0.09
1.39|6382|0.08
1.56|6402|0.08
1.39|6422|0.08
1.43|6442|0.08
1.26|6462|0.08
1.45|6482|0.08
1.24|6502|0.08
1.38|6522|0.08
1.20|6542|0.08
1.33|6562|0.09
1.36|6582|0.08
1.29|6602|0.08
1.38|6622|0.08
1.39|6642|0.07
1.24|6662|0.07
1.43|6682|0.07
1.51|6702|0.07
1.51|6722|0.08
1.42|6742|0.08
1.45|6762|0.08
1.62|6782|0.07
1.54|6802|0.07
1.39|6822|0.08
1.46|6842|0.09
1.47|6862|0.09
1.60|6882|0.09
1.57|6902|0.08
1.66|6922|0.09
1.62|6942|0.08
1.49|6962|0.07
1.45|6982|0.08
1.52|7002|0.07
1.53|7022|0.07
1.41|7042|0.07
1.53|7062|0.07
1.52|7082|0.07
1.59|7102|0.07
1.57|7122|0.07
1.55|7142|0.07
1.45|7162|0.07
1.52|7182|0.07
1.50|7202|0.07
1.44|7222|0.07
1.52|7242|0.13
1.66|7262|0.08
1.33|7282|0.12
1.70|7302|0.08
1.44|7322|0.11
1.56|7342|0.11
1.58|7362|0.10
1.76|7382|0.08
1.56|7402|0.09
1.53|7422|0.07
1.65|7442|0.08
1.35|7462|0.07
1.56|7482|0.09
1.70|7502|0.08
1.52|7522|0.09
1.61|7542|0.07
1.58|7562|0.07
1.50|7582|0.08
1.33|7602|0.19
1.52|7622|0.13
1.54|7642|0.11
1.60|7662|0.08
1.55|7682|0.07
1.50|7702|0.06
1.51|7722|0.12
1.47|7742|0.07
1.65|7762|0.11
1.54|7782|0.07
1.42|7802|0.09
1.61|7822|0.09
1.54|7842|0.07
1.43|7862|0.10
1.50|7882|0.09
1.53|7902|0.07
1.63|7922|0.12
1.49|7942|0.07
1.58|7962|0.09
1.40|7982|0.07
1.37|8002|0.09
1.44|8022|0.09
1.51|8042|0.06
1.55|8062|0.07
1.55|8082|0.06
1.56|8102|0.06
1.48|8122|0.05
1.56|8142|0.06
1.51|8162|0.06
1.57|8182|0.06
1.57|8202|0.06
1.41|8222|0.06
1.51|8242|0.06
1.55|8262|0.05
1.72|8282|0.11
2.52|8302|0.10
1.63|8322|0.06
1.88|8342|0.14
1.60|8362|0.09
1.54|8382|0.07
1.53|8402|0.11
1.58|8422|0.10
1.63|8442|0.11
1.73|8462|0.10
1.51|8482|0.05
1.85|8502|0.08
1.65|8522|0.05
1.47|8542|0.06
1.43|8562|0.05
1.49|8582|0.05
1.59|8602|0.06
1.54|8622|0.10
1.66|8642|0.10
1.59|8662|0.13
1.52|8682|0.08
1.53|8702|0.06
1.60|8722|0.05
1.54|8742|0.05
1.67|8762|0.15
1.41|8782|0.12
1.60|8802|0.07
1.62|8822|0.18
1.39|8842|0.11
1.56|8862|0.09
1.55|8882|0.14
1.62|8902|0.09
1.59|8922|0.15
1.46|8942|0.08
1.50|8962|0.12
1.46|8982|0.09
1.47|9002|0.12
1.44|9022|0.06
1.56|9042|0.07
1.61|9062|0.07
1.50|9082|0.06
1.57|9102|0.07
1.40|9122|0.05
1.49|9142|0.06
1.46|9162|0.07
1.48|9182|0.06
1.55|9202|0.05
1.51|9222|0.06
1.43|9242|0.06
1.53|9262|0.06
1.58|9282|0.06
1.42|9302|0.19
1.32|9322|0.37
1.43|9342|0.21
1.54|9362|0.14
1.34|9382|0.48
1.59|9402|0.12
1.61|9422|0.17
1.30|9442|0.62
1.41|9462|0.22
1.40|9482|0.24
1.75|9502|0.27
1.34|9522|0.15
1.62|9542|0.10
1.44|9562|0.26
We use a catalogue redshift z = 0.265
